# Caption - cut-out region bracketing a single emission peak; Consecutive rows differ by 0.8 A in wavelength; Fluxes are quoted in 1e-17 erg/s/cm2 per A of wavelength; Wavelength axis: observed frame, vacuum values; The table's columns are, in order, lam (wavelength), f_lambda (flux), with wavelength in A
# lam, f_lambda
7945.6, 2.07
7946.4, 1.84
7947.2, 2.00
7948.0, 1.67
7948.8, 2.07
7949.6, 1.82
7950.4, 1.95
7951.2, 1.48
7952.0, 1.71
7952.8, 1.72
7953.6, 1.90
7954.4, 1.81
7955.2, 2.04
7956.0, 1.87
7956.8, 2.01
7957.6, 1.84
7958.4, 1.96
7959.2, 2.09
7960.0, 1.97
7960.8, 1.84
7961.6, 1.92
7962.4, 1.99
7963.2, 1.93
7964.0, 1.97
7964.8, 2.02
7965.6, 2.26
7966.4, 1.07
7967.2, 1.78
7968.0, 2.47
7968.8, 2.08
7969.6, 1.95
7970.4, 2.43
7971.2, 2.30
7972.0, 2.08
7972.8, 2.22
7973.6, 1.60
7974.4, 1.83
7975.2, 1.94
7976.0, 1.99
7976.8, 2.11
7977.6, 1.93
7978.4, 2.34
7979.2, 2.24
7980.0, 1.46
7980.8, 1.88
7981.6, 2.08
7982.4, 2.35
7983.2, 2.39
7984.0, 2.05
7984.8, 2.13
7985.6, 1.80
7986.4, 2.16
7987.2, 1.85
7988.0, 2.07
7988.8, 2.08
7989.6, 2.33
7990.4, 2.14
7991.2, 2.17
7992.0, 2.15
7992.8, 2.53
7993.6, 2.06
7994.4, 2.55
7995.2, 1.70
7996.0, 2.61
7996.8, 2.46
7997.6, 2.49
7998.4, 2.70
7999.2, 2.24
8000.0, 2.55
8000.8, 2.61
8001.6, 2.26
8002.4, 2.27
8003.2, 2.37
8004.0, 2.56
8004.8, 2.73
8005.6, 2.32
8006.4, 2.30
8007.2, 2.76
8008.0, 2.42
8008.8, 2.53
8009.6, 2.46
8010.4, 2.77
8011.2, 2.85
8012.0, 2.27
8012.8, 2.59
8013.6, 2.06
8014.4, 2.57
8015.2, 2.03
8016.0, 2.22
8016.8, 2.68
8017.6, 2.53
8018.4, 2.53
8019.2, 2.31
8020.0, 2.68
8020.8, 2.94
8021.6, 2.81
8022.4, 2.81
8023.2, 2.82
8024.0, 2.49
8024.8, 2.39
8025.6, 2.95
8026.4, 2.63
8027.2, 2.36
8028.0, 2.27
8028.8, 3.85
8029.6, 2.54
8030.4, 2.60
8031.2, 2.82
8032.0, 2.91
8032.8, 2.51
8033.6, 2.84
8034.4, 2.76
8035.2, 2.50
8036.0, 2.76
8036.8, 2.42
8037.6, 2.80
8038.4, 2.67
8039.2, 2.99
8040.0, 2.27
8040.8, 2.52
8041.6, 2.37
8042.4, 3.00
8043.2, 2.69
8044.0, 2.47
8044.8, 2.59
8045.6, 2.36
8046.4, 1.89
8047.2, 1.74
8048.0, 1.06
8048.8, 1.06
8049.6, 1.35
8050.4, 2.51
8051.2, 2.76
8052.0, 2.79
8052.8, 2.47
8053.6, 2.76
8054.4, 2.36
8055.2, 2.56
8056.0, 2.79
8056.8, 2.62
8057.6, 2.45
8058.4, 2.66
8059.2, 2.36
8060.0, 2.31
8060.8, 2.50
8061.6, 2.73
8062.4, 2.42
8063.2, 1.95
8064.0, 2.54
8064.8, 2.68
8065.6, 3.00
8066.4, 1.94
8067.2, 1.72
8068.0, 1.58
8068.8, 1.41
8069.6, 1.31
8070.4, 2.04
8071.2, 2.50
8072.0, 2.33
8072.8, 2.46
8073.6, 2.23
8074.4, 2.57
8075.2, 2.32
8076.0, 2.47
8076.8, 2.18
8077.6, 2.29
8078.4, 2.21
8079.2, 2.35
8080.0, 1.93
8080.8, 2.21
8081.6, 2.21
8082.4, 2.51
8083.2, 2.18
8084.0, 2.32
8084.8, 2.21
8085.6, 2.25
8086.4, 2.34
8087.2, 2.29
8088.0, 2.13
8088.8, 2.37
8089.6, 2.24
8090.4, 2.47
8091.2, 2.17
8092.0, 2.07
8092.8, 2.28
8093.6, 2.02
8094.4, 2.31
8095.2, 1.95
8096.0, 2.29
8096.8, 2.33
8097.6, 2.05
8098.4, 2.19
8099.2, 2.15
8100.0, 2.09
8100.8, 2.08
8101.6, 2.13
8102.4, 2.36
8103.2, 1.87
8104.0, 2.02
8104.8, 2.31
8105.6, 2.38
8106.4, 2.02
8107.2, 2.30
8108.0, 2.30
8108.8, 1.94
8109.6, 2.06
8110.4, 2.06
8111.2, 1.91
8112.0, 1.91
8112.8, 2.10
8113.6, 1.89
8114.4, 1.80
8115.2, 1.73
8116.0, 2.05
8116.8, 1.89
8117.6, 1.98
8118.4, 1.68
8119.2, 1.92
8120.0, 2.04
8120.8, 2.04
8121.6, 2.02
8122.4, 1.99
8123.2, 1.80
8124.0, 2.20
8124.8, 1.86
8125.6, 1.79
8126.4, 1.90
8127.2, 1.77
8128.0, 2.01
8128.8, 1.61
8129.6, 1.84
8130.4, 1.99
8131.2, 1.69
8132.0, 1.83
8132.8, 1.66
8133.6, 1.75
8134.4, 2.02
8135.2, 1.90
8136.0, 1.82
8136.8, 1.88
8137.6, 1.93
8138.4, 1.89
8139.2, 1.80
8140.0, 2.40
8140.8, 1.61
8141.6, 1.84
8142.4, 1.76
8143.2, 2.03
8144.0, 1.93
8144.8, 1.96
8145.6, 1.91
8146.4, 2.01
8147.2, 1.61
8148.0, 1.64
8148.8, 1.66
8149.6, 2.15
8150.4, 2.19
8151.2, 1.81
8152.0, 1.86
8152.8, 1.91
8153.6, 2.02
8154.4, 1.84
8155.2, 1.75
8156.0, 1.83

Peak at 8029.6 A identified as Mg II 2798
